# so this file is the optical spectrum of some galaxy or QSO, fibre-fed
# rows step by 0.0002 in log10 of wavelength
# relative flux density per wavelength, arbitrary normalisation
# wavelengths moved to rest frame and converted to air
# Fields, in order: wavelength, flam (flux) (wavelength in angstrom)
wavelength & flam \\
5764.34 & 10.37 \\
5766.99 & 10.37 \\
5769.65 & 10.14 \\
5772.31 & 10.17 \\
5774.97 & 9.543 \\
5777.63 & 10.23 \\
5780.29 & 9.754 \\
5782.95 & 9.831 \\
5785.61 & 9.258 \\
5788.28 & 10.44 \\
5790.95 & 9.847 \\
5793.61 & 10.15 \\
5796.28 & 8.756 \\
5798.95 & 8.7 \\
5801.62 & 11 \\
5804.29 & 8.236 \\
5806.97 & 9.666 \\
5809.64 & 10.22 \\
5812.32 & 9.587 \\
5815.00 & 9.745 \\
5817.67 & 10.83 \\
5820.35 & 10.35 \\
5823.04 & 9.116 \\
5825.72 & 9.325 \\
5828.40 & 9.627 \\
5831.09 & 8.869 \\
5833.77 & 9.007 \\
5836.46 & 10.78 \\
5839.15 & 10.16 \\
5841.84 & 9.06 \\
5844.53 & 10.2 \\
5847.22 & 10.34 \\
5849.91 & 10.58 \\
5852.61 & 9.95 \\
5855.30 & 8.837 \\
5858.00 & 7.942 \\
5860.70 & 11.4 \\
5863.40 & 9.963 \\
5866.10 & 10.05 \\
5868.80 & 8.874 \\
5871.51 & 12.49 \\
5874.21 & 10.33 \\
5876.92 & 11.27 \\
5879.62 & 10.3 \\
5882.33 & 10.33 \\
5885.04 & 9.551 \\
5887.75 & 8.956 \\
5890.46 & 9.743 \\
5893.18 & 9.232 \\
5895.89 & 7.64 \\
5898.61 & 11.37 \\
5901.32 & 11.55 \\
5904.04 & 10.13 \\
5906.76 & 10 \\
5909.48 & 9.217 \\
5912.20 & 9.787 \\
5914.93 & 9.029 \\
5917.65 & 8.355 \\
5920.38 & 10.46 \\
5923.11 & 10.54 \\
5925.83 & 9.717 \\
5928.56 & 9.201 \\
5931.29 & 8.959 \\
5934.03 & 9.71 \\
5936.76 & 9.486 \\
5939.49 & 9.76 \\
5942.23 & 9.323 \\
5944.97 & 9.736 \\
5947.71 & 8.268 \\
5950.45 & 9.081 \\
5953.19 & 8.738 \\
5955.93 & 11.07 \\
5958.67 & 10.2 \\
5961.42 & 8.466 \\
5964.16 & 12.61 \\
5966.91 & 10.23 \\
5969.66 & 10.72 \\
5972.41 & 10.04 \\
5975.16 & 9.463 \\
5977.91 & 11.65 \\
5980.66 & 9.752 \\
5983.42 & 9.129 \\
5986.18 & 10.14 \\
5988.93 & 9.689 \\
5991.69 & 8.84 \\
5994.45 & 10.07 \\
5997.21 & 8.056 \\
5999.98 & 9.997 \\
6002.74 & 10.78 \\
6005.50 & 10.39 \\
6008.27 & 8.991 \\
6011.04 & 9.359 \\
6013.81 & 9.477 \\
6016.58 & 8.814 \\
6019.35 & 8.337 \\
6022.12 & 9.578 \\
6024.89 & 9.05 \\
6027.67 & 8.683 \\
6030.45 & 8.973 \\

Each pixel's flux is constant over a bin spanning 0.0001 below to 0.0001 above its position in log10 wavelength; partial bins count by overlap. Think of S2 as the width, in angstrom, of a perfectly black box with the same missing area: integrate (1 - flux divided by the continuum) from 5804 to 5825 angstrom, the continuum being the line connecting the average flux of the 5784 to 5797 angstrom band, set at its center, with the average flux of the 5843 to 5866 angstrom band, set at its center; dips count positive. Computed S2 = 0.04 angstrom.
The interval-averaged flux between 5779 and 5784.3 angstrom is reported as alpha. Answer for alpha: 9.8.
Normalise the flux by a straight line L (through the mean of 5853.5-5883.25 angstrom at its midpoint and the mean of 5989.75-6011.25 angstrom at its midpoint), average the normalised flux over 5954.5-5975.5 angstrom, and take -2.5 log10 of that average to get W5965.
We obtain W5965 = -0.07 mag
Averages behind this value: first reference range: 10.2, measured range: 10.4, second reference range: 9.57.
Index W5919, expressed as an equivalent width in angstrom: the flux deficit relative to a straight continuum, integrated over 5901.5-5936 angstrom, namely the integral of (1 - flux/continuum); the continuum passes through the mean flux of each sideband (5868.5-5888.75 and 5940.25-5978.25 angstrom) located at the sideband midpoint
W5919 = 1.6 angstrom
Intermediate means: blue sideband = 10.4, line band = 9.66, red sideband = 9.92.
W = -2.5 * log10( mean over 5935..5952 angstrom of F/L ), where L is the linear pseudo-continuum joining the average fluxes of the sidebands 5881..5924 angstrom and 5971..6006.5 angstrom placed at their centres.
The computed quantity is 0.06 mag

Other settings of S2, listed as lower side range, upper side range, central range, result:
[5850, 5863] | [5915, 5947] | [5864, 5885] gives -1.77 angstrom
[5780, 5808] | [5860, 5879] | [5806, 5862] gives 1.81 angstrom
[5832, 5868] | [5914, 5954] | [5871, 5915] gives -2.00 angstrom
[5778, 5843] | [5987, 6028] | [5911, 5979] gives -2.21 angstrom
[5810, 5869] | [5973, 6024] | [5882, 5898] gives 0.74 angstrom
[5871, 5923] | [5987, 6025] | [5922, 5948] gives 0.69 angstrom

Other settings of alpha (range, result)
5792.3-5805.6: 9.37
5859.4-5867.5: 10.5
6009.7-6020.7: 9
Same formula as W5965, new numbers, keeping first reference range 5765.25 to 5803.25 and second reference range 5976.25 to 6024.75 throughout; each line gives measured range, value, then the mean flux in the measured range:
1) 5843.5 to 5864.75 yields -0.01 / 9.9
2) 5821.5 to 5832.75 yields 0.06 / 9.24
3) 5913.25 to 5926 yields 0.01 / 9.61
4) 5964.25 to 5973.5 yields -0.11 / 10.7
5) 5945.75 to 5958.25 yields 0.03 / 9.38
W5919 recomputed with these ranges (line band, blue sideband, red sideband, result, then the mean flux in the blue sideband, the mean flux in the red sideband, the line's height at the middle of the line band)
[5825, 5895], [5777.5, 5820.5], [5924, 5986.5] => -0.68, 9.77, 9.8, 9.79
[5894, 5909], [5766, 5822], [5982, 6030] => -0.71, 9.84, 9.37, 9.6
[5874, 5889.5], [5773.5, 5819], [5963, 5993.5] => -0.22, 9.76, 10.2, 9.96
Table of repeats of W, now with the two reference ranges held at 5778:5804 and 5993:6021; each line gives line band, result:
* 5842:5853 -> -0.06 mag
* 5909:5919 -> 0.05 mag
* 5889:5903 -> -0.04 mag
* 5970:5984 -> -0.07 mag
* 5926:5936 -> 0.02 mag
